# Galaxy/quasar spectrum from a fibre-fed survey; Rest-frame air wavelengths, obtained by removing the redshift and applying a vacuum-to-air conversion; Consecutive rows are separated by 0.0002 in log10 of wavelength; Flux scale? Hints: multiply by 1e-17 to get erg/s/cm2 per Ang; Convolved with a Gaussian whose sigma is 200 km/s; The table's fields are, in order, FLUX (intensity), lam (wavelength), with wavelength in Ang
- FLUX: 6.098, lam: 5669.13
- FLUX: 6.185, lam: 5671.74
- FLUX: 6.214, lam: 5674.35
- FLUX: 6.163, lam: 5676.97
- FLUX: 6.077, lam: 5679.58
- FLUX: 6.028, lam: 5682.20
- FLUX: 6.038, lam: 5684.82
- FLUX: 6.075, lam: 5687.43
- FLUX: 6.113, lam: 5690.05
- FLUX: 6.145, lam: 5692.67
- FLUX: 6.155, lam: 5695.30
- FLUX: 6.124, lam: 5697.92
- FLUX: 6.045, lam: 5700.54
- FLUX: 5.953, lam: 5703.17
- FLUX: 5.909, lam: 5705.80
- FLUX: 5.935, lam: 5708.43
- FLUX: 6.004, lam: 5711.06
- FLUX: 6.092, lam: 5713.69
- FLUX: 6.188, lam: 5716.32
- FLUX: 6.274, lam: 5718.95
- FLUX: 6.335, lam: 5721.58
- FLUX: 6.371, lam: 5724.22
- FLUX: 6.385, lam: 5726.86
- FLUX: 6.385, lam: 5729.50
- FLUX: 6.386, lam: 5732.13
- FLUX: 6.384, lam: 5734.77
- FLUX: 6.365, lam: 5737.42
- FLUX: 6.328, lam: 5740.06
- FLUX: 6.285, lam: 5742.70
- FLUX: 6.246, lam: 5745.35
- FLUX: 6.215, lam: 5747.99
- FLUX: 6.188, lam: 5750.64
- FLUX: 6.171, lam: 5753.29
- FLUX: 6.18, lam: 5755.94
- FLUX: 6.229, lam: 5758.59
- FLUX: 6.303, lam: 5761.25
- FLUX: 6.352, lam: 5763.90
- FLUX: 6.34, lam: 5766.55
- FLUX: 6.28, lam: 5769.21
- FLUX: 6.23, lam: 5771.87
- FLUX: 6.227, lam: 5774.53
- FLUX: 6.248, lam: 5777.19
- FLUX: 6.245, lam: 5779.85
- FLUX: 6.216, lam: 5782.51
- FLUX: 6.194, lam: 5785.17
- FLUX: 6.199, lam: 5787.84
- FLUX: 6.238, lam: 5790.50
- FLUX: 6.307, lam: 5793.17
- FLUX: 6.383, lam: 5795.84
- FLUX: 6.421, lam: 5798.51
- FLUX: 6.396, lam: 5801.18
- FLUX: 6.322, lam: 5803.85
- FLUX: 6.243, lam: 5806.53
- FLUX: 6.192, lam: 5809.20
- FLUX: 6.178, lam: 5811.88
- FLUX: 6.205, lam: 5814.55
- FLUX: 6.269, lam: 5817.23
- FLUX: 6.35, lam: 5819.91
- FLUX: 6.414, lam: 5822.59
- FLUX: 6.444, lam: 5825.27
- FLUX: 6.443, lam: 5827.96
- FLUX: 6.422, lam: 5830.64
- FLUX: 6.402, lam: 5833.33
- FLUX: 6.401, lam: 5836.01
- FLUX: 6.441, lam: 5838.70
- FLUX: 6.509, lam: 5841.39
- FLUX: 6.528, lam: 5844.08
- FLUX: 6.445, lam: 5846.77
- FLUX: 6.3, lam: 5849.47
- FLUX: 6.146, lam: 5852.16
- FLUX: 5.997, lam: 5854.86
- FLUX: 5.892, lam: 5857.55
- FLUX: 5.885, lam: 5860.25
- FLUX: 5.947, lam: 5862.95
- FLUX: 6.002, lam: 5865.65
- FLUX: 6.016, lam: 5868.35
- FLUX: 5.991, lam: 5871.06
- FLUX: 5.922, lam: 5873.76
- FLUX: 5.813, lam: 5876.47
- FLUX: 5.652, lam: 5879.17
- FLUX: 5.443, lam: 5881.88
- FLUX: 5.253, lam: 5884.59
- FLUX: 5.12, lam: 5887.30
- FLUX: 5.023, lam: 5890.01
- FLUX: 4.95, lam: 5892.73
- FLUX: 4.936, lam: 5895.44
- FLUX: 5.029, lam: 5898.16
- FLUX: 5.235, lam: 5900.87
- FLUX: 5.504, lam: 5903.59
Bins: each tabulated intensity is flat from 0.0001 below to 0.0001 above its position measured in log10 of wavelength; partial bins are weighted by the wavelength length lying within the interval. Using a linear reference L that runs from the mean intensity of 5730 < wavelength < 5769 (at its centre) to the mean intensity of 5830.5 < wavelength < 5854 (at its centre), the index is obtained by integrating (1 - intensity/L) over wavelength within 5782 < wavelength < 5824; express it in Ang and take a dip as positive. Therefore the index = 0.4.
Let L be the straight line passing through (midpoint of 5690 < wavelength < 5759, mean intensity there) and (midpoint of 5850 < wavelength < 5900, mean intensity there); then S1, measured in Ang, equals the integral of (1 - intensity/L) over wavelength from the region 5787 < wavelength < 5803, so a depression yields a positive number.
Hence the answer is -1.1 Ang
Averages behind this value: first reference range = 6.2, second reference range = 5.62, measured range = 6.33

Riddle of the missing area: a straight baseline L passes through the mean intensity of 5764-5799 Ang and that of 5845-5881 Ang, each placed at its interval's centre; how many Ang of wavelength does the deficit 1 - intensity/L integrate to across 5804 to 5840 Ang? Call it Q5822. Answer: -1.19 Ang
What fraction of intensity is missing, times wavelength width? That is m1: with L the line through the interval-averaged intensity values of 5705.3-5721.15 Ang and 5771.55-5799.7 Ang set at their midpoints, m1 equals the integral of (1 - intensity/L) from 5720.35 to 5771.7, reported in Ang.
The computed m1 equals -1.07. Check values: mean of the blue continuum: 6.09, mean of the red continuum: 6.27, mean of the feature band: 6.3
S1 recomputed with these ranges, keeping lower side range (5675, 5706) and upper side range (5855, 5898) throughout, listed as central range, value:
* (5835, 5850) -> -2.04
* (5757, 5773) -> -1.11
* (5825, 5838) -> -1.64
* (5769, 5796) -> -1.91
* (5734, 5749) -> -0.91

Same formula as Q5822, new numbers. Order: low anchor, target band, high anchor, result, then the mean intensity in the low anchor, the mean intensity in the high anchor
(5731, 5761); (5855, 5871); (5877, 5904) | -1.6 Ang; 6.27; 5.22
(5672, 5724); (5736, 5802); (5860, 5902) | -4.5 Ang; 6.11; 5.5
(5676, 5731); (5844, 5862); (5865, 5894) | -1.6 Ang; 6.13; 5.55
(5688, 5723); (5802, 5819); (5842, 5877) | -0.4 Ang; 6.1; 6.08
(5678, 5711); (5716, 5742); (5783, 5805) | -0.9 Ang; 6.05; 6.3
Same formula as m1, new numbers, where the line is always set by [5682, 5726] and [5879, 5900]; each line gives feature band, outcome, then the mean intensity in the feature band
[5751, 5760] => -0.54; 6.19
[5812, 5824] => -1.69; 6.3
